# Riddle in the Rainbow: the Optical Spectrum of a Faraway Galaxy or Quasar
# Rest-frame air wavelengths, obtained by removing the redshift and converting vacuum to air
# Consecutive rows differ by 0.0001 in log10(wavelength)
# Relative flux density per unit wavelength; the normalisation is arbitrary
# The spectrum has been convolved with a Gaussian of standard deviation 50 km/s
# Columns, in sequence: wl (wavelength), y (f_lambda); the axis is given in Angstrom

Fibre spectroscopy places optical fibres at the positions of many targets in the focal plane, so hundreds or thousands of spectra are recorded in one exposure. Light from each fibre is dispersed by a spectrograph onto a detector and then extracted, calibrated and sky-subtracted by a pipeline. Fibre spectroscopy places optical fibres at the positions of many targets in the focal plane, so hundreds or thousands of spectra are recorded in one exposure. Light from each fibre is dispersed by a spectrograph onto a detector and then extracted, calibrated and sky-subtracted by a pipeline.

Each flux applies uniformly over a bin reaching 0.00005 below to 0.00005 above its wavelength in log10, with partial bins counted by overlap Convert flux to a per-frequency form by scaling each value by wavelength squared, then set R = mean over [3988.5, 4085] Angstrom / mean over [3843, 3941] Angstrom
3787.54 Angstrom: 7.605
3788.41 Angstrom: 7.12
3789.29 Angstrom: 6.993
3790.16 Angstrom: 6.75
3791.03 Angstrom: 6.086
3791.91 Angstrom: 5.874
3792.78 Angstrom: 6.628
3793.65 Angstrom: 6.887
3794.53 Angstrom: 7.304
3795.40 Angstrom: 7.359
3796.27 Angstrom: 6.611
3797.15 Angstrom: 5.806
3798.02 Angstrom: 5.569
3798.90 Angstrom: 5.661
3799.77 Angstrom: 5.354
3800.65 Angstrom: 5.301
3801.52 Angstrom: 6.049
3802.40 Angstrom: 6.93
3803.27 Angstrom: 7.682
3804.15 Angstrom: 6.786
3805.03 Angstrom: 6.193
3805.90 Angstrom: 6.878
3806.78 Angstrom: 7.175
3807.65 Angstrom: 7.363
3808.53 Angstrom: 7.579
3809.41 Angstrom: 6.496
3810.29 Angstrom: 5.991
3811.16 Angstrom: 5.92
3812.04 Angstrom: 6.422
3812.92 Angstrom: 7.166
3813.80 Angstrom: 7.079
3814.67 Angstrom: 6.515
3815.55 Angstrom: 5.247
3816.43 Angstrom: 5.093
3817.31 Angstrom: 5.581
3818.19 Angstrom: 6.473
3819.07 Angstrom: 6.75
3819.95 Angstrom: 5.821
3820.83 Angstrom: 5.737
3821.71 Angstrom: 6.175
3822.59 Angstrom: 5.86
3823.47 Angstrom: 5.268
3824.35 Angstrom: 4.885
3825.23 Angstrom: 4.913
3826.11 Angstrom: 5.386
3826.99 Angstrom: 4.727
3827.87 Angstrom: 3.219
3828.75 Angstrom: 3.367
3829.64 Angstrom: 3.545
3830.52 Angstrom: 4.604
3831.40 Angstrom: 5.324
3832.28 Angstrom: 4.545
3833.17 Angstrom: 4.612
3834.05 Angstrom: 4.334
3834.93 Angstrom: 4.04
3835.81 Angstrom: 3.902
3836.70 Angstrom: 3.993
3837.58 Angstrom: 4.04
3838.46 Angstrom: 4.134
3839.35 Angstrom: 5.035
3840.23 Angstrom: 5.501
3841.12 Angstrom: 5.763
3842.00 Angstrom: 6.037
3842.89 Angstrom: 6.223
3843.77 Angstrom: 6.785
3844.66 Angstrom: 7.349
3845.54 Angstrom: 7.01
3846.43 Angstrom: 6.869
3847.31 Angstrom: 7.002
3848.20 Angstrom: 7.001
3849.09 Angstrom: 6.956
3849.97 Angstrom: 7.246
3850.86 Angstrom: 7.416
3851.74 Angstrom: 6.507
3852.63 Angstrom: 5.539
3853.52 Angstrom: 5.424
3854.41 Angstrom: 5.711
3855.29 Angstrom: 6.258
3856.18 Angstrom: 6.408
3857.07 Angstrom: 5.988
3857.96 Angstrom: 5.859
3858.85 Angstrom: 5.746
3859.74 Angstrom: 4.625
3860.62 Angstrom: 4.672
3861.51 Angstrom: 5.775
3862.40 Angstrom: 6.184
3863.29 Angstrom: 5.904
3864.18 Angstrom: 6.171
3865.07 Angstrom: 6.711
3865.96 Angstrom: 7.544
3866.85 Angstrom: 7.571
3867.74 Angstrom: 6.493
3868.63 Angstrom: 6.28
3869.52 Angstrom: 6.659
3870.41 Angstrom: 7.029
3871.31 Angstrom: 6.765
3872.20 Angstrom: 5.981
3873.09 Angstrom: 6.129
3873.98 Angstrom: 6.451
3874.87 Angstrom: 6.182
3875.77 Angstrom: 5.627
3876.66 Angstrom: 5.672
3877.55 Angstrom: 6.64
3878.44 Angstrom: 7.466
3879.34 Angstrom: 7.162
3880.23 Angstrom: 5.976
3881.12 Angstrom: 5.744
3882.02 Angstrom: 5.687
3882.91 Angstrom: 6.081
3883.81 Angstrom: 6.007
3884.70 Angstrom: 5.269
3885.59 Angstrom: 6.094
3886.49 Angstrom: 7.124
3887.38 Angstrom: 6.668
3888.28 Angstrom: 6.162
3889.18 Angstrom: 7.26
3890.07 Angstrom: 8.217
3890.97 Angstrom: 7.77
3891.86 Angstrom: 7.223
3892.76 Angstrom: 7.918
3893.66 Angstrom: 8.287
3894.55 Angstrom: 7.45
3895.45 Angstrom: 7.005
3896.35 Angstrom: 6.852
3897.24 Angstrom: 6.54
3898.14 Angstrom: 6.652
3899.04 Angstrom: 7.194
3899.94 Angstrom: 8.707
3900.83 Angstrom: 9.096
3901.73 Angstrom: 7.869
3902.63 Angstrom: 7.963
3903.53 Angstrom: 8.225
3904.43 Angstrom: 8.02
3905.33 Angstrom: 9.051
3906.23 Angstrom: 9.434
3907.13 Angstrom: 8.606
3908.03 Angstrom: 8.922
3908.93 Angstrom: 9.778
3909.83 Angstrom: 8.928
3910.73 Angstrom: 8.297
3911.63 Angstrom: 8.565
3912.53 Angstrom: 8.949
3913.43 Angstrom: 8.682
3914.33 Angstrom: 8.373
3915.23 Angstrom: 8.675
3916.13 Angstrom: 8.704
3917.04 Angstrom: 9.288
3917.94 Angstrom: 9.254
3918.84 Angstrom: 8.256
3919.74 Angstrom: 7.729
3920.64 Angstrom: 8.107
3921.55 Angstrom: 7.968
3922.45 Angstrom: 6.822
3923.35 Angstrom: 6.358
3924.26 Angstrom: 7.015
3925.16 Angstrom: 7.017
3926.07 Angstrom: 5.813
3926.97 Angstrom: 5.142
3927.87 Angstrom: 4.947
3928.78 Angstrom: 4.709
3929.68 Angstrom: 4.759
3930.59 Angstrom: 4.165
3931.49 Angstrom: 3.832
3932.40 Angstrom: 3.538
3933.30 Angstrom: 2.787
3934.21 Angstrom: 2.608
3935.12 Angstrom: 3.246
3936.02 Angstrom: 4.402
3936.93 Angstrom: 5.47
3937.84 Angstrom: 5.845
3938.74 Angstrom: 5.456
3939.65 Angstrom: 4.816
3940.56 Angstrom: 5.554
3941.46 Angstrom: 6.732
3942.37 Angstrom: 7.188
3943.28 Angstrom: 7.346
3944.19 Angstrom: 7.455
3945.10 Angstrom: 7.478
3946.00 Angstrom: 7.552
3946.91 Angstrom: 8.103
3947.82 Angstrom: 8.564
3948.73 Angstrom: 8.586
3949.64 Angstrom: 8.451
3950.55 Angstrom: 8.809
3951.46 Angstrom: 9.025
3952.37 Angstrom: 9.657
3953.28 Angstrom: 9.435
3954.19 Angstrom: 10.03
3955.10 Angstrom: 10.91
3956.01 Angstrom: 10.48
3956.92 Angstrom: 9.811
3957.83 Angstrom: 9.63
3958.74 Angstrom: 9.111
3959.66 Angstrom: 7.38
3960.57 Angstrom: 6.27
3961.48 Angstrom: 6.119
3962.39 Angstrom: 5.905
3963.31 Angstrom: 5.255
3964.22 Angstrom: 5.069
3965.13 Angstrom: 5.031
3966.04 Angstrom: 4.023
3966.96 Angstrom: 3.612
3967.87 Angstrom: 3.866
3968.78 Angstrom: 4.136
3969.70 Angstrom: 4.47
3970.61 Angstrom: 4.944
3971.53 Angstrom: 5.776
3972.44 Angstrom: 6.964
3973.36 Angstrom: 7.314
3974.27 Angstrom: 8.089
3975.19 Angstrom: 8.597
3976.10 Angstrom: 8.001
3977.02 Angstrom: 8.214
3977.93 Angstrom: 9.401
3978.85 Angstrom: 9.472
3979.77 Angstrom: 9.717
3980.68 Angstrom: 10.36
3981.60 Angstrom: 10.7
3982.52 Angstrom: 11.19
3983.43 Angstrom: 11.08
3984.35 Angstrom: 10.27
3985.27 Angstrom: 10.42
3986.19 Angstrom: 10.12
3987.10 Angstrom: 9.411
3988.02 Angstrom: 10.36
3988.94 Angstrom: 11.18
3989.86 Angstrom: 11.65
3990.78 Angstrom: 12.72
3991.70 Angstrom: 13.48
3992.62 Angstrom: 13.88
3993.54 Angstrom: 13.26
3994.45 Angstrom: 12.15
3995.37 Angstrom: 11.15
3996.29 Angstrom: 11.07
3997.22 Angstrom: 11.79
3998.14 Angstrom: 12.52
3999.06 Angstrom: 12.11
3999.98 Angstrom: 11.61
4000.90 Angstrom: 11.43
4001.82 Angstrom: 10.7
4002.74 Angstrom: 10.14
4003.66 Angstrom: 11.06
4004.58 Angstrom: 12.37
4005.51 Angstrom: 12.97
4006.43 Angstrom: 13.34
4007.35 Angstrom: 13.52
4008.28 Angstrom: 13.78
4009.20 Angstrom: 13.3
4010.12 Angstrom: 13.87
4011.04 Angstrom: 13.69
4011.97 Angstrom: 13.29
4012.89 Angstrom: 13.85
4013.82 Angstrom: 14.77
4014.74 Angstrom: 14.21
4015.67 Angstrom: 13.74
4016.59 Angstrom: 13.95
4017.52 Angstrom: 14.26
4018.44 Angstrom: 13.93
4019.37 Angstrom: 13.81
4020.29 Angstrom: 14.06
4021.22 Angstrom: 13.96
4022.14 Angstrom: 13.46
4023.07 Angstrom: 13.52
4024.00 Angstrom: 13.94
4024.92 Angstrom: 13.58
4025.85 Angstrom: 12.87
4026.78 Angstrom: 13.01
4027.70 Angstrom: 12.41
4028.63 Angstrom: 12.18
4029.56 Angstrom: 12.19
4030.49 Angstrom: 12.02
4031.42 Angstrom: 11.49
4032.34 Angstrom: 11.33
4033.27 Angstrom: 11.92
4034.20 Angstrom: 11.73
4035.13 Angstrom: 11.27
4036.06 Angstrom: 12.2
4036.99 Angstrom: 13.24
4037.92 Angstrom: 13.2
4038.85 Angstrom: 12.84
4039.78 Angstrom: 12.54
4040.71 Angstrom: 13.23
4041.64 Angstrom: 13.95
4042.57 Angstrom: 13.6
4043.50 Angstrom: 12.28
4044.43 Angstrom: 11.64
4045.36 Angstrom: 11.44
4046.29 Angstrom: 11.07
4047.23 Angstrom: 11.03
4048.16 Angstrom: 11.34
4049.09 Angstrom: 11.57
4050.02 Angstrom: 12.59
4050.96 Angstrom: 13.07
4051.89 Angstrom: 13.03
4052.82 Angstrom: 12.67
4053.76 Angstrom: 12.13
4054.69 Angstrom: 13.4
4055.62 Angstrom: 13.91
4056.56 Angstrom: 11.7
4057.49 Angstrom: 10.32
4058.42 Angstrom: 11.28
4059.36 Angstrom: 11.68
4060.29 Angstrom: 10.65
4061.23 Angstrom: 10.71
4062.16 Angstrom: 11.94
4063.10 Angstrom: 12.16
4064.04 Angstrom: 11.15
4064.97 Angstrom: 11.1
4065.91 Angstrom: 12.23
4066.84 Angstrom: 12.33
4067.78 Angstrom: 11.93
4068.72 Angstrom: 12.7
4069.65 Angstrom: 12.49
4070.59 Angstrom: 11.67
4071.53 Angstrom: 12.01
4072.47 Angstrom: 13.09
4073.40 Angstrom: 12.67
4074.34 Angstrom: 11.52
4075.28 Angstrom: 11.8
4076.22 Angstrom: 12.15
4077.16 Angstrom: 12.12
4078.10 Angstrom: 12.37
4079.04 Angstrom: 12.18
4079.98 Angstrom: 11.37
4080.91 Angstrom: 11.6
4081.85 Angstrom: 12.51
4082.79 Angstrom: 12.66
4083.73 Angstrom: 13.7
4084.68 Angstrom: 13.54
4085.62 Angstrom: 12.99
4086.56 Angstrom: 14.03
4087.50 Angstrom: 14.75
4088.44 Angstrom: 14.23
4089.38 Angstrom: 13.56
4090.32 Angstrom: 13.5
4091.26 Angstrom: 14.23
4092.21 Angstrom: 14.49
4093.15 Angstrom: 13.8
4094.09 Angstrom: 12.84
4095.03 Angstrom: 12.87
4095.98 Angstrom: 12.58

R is 2.00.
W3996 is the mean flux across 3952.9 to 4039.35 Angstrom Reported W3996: 10.8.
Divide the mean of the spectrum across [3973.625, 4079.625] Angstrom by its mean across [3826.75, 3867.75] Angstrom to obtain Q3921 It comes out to 2.14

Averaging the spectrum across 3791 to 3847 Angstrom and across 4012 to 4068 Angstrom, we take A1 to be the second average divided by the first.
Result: 2.17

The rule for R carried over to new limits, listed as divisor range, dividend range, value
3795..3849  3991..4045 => 2.45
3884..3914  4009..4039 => 1.78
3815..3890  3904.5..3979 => 1.27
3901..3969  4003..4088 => 1.87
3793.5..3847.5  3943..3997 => 1.63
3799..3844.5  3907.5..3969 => 1.32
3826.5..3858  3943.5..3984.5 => 1.52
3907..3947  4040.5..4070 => 1.92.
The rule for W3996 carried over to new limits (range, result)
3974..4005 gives 10.9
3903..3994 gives 7.79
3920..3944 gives 5.49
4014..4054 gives 12.7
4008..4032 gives 13.4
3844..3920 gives 7.11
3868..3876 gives 6.36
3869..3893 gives 6.54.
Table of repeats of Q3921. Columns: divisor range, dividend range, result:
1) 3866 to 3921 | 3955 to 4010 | 1.28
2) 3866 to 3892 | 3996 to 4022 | 1.99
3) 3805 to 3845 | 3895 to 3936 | 1.29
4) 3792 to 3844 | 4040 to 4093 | 2.17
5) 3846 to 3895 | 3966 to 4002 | 1.48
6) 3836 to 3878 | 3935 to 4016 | 1.52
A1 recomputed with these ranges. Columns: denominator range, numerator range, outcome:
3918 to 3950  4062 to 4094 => 2.06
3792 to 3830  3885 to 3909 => 1.28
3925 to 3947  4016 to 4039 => 2.40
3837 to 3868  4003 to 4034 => 2.14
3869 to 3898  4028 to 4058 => 1.84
